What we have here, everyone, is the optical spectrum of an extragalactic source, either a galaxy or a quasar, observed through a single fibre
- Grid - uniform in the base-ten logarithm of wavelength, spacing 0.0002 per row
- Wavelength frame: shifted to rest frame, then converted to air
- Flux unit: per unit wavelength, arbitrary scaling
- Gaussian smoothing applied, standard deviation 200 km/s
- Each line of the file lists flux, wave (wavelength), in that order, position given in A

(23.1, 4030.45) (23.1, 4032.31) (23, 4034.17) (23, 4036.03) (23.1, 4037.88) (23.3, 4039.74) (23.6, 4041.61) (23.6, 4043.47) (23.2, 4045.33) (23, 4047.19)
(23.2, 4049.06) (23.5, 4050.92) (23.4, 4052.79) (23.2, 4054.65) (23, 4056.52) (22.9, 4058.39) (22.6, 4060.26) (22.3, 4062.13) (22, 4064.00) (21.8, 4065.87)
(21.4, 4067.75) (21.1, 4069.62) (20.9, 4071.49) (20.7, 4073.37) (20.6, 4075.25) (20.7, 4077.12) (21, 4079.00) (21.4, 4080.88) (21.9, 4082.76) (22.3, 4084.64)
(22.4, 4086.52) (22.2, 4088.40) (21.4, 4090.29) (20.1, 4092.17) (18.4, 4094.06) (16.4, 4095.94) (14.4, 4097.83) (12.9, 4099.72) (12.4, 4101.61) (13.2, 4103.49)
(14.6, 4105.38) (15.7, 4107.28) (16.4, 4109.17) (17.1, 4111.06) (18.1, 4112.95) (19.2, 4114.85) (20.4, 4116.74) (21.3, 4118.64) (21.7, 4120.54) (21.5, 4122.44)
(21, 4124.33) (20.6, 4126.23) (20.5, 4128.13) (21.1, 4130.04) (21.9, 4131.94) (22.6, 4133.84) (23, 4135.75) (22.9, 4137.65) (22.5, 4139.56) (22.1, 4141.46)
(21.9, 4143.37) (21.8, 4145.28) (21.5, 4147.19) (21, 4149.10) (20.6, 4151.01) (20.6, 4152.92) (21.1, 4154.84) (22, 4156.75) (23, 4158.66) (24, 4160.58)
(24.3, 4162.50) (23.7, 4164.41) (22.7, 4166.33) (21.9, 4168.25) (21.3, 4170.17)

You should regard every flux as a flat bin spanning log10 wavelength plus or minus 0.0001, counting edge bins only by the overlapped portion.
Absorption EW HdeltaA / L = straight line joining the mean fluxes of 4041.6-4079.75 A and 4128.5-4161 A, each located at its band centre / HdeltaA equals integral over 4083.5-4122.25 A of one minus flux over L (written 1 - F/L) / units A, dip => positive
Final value 7.0 A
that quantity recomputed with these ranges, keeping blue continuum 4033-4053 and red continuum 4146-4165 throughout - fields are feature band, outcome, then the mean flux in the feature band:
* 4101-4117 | 4.5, 16.3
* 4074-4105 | 5.5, 18.8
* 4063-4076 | 1.0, 21.2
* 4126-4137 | 0.3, 21.7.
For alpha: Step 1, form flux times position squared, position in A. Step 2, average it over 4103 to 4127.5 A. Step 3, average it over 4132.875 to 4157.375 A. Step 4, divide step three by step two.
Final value 1.2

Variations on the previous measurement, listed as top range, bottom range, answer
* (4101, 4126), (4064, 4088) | 0.86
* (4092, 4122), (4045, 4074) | 0.78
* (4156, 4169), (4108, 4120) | 1.26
